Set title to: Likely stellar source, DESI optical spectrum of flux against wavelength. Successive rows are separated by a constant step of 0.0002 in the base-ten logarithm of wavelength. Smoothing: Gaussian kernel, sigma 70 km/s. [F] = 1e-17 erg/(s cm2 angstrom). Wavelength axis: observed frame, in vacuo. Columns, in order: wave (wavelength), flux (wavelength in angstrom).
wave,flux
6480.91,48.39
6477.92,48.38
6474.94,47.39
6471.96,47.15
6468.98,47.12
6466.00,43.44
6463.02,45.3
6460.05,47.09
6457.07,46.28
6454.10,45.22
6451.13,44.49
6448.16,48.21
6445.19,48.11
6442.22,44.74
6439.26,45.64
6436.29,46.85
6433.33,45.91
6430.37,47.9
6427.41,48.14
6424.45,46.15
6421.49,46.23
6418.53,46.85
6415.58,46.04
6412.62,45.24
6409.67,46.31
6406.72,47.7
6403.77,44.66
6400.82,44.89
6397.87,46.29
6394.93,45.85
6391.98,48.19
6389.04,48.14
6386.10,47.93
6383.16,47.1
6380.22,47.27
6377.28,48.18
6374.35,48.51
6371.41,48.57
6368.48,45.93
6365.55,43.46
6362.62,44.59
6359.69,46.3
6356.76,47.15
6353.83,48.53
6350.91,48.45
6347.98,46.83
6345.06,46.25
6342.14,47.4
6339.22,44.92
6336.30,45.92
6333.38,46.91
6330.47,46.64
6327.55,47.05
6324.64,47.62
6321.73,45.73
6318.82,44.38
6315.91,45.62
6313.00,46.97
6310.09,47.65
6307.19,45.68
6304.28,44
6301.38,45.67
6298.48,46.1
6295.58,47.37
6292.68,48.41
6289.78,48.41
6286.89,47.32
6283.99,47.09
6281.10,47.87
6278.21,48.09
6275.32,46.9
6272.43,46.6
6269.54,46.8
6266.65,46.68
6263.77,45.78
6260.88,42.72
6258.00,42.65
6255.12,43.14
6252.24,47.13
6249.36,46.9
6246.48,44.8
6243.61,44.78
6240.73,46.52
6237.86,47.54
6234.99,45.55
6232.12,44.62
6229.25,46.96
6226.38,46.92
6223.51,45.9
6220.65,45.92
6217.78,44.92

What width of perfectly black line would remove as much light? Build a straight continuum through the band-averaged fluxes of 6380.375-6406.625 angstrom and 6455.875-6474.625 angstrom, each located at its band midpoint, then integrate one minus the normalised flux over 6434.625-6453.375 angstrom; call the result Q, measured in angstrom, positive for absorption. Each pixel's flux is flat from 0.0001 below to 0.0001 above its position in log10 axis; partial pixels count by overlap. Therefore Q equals 0.01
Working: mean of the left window 46.7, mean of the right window 46.1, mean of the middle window 46.3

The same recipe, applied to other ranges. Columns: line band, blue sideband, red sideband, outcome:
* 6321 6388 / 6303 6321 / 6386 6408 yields -1.0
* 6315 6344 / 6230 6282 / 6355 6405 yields 0.1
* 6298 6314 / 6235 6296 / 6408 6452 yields 0.1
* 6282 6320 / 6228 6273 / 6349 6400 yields -0.3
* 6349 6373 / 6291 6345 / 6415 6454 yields -0.1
